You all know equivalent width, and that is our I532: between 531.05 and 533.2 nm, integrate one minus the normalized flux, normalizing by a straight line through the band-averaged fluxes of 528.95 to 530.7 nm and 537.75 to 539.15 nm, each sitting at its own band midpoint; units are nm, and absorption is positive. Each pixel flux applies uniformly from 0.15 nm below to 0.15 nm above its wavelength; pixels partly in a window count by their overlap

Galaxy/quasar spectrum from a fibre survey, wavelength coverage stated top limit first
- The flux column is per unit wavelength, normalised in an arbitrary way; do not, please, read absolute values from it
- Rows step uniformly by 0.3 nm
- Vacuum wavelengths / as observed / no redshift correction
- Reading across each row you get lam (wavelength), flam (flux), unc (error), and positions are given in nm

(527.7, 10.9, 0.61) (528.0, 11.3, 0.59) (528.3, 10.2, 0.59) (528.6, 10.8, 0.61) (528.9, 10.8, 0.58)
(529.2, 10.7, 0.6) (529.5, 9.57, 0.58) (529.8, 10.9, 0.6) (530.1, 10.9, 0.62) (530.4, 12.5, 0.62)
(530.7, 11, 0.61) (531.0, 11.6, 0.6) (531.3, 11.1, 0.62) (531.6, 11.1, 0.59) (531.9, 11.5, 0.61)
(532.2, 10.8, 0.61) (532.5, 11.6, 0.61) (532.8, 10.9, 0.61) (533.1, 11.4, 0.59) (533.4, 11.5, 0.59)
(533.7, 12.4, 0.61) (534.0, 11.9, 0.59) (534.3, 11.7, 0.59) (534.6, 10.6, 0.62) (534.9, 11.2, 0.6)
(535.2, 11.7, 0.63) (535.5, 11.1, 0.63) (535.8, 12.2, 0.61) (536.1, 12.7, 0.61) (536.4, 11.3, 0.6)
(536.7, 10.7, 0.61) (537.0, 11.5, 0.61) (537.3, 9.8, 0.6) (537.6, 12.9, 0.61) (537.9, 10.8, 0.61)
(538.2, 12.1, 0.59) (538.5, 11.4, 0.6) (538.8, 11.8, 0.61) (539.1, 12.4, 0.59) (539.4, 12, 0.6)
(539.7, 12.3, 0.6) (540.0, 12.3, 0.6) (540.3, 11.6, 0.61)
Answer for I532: -0.02 nm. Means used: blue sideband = 10.9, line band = 11.2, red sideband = 11.6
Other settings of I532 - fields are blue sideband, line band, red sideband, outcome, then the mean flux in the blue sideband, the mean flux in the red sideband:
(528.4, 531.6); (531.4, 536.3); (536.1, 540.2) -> -0.09 nm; 11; 11.7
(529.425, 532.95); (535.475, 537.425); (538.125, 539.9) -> 0.06 nm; 11.2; 12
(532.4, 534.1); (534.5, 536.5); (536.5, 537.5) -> -0.08 nm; 11.6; 10.8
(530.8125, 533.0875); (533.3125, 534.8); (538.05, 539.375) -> -0.02 nm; 11.2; 11.9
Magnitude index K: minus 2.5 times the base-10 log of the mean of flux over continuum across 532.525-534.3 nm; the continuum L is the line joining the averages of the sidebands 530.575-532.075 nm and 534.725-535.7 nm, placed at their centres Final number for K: -0.03 mag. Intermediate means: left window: 11.3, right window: 11.4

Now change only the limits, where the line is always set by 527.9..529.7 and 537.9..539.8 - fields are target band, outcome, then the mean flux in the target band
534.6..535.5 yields 0.01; 11.2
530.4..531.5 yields -0.06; 11.4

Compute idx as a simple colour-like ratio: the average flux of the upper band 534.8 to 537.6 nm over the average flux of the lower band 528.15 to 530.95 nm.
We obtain 1.05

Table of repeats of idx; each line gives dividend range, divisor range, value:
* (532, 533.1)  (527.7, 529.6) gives 1.05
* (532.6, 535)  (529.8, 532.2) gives 1.01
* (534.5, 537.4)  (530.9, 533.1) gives 1.01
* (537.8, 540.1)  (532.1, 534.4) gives 1.03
